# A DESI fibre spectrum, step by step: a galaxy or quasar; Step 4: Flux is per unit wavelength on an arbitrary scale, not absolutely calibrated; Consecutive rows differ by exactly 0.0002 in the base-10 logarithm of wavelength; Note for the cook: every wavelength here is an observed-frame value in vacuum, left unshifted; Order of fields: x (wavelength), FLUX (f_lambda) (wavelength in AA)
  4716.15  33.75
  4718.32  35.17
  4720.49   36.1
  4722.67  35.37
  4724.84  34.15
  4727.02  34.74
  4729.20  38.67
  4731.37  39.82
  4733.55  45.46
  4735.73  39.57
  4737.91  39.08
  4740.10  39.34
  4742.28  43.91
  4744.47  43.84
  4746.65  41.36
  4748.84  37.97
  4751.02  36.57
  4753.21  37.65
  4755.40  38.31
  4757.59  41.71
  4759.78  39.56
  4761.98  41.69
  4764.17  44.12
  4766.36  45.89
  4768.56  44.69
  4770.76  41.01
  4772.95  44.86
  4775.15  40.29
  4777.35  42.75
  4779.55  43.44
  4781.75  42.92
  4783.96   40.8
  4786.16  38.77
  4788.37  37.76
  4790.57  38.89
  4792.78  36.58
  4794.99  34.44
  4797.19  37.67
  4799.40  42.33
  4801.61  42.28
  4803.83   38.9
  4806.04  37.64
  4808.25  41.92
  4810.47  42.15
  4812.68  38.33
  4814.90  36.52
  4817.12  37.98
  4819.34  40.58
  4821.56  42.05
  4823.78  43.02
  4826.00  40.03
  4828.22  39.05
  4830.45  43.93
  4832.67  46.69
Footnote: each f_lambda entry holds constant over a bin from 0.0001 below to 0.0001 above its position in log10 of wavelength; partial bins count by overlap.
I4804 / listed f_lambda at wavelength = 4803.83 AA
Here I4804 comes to 38.9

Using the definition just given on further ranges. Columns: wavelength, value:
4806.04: 37.64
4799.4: 42.33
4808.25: 41.92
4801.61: 42.28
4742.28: 43.91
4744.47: 43.84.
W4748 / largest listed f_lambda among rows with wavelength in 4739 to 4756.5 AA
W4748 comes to 43.91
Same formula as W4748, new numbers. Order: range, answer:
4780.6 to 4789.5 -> 42.92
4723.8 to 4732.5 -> 39.82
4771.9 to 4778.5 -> 44.86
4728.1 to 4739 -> 45.46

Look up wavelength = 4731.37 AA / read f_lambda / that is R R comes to 39.82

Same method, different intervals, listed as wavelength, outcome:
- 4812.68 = 38.33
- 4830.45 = 43.93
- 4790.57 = 38.89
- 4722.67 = 35.37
